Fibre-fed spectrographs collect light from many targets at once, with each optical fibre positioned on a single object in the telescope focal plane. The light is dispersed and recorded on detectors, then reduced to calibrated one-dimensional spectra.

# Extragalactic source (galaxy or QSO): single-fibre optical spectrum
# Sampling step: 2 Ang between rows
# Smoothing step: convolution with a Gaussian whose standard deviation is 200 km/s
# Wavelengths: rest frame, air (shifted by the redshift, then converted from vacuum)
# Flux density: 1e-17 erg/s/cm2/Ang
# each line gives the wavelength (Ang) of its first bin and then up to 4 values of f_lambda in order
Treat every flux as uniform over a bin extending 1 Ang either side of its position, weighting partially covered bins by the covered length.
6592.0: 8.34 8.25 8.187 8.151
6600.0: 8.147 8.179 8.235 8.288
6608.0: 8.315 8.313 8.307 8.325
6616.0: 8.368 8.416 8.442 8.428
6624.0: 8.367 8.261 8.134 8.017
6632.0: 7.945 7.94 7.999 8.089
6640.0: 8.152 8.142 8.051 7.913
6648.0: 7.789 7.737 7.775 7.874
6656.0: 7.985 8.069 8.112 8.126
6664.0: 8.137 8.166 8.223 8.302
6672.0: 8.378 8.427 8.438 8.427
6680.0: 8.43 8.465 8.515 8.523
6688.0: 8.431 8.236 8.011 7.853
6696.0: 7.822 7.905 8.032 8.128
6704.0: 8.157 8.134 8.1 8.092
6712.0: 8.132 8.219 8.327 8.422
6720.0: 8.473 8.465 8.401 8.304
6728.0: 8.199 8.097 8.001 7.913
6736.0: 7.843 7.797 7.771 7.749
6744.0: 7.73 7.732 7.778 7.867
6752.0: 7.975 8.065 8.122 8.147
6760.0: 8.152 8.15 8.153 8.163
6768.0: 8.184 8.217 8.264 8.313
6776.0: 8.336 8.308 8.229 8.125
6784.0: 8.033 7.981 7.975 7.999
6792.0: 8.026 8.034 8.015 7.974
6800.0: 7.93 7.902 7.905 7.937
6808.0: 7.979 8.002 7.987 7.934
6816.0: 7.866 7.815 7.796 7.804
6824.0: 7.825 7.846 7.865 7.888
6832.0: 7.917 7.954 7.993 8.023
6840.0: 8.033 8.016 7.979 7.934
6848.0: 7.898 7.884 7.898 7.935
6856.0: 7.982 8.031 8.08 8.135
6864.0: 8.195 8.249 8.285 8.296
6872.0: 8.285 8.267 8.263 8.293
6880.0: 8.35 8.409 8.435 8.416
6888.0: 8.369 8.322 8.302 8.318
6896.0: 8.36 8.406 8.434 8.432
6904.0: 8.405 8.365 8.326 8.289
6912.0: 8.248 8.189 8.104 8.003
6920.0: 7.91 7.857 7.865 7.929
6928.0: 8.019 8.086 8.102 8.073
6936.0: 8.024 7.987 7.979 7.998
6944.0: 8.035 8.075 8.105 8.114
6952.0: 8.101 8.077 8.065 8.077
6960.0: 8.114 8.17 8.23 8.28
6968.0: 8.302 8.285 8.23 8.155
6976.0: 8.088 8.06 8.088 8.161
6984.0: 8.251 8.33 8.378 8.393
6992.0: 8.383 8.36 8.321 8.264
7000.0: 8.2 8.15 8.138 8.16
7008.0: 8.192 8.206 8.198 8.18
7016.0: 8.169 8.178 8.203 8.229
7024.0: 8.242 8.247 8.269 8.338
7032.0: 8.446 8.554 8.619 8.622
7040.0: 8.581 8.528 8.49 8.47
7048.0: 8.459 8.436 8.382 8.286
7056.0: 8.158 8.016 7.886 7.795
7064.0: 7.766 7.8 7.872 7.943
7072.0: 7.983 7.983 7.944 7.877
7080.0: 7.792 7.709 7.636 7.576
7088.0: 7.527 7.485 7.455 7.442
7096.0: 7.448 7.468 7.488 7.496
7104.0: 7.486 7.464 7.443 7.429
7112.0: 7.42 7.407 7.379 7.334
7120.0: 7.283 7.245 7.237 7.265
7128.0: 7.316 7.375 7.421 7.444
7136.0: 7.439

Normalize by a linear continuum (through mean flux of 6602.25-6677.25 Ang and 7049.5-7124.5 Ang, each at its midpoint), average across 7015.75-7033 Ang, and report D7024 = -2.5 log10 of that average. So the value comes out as -0.070 mag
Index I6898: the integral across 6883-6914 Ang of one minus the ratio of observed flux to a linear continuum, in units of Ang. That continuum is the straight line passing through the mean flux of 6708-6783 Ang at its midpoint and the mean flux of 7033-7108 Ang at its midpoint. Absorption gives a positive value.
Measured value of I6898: -1.3 Ang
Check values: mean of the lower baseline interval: 8.11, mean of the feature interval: 8.36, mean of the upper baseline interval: 7.94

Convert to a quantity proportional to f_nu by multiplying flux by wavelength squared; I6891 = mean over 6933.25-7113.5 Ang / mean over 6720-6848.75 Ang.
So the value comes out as 1.08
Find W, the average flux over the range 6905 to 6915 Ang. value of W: 8.28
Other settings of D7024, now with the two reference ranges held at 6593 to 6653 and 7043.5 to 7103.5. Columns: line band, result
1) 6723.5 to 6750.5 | 0.020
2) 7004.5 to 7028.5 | -0.041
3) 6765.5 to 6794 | -0.013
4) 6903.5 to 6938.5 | -0.018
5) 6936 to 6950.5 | -0.013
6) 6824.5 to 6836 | 0.016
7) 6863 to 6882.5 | -0.039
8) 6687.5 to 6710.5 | 0.005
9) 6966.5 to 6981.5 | -0.034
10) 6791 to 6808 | 0.010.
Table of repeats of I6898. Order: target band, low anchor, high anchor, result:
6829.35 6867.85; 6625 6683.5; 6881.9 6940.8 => 0.80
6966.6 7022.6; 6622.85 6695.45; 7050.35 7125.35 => -3.28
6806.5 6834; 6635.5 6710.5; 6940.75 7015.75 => 0.91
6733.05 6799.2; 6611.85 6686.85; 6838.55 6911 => 1.37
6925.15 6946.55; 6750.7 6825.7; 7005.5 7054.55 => 0.53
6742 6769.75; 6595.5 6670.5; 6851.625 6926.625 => 0.57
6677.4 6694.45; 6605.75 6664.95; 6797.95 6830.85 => -0.58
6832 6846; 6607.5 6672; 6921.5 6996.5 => 0.25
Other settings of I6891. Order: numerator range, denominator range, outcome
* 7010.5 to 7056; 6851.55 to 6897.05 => 1.06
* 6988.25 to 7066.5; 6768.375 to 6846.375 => 1.10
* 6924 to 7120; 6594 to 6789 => 1.09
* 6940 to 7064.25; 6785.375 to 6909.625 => 1.06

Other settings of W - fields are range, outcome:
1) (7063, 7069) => 7.81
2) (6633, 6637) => 7.97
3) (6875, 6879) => 8.28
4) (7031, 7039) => 8.56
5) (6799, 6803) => 7.92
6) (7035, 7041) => 8.61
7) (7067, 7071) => 7.91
